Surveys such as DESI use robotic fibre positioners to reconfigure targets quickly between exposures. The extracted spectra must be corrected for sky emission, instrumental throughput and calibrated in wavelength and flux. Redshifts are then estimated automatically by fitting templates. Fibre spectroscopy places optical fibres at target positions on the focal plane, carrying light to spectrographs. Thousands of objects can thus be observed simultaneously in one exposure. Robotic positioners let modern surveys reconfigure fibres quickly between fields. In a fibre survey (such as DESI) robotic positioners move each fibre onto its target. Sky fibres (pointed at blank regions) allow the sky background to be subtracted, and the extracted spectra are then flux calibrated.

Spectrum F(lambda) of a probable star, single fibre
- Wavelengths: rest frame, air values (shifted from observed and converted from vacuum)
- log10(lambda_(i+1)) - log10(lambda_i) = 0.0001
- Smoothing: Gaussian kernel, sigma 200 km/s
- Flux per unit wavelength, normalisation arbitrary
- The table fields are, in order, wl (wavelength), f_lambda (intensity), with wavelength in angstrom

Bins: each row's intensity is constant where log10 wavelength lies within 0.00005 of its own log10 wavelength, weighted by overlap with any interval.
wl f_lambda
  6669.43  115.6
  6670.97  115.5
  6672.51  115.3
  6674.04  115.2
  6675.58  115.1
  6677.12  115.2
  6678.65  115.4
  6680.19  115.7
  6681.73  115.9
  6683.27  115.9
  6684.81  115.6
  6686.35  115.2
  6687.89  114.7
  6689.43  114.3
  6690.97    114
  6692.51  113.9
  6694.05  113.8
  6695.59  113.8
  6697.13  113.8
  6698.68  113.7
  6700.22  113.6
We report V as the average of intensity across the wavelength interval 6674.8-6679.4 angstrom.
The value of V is 115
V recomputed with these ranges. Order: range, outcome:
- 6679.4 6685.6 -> 116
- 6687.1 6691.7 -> 114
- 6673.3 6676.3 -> 115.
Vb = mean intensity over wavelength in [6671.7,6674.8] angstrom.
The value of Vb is 115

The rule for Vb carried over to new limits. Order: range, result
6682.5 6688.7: 115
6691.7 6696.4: 114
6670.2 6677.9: 115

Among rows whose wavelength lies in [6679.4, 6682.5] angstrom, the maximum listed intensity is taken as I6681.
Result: 115.9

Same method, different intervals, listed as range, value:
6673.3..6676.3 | 115.2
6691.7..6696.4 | 113.9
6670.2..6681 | 115.7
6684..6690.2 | 115.6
